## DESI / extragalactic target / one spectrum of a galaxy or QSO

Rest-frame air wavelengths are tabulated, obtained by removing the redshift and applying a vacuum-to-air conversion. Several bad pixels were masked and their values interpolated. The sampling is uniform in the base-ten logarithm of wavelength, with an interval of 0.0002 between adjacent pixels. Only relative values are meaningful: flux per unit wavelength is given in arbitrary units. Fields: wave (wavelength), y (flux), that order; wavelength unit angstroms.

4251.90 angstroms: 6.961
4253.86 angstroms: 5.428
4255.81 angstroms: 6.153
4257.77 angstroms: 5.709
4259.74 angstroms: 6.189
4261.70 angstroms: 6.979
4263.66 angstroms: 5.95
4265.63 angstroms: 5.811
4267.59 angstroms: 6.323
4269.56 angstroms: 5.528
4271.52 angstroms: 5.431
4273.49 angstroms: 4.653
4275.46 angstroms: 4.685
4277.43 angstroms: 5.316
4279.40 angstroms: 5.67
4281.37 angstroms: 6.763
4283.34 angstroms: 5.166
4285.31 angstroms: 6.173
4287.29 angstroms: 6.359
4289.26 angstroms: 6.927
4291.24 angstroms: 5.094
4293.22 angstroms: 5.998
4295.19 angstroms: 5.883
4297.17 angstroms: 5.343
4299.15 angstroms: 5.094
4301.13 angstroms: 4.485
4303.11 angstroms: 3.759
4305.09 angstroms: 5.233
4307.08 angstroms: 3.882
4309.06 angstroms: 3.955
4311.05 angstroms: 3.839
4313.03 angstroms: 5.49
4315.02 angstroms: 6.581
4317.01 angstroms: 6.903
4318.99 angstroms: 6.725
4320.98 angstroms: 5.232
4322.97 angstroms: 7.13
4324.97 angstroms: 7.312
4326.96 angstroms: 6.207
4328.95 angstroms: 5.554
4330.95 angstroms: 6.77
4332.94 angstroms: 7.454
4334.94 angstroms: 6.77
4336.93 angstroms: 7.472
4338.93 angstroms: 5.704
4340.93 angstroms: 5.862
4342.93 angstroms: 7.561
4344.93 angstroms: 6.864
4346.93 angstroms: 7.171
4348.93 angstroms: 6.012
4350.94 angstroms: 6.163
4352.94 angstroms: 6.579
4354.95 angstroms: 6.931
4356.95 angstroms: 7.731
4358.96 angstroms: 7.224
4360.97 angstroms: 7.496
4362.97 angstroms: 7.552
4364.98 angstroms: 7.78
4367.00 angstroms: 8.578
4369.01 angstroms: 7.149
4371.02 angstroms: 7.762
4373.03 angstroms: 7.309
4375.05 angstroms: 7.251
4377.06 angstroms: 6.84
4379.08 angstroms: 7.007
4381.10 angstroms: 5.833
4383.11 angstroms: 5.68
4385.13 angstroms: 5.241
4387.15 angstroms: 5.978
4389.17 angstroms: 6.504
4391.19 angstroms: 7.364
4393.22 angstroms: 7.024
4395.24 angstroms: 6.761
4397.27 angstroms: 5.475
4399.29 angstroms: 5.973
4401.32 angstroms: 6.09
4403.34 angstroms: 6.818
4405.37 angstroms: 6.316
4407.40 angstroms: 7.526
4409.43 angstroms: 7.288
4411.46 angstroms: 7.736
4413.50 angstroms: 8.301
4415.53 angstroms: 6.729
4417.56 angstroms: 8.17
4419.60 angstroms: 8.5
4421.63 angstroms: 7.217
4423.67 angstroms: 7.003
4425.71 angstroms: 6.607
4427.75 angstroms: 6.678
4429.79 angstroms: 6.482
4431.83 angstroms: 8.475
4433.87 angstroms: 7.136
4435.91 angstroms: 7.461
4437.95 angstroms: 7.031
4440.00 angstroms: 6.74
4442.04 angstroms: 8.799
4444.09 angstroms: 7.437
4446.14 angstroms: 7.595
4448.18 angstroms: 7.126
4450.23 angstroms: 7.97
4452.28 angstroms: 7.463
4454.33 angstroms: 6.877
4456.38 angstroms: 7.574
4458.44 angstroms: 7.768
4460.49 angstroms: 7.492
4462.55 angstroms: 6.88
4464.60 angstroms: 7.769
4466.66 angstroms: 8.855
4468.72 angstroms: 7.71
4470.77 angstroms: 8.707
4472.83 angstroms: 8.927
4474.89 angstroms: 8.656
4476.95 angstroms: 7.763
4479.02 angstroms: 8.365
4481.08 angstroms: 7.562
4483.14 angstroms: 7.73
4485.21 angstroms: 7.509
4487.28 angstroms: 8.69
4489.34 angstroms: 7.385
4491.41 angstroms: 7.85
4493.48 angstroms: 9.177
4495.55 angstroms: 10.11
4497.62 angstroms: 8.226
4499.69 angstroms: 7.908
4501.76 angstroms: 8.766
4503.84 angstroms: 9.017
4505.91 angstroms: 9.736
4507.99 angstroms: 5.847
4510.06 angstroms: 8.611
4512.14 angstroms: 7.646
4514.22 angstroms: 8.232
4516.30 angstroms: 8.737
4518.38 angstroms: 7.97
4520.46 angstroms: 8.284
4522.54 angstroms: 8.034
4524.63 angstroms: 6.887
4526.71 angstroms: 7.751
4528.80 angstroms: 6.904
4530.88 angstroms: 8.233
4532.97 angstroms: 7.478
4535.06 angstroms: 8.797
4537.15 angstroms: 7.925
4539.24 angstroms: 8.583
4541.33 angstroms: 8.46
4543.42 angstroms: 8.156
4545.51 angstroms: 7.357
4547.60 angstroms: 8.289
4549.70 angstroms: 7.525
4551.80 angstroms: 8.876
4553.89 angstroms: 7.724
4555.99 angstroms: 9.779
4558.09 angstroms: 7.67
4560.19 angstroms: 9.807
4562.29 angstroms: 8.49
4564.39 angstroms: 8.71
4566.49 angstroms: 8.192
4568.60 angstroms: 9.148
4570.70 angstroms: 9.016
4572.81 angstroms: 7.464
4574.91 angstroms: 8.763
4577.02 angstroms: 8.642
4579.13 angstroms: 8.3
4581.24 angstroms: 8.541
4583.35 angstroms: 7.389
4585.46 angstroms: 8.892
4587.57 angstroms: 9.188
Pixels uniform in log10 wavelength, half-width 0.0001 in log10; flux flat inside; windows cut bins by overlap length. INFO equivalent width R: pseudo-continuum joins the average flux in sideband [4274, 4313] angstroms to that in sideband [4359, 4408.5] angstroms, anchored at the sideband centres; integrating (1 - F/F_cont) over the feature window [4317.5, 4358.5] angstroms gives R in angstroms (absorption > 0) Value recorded -4.48 angstroms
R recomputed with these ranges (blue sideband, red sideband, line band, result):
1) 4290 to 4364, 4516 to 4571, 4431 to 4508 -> -4.6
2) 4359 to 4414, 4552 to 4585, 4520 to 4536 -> 0.8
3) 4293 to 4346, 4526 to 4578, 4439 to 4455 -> -0.7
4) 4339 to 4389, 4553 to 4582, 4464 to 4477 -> -1.1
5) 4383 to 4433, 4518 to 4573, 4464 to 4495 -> -2.6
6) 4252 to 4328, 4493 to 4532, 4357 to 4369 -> -2.2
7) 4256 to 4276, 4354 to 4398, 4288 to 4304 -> 1.9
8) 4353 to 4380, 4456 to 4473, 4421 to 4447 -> 1.6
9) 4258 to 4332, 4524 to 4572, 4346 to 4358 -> -0.9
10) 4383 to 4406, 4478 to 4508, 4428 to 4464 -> -0.3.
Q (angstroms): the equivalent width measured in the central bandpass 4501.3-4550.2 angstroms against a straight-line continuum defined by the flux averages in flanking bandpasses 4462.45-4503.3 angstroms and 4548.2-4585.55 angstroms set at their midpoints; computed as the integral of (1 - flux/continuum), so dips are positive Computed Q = 1.9 angstroms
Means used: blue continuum 8.27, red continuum 8.48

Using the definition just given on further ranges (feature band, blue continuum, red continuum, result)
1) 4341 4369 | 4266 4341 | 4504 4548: -3.9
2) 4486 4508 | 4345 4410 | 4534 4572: -1.7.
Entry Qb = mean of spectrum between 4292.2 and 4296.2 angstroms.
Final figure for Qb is 5.94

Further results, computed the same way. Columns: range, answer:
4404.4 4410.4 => 7.05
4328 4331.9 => 6.15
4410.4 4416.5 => 7.59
